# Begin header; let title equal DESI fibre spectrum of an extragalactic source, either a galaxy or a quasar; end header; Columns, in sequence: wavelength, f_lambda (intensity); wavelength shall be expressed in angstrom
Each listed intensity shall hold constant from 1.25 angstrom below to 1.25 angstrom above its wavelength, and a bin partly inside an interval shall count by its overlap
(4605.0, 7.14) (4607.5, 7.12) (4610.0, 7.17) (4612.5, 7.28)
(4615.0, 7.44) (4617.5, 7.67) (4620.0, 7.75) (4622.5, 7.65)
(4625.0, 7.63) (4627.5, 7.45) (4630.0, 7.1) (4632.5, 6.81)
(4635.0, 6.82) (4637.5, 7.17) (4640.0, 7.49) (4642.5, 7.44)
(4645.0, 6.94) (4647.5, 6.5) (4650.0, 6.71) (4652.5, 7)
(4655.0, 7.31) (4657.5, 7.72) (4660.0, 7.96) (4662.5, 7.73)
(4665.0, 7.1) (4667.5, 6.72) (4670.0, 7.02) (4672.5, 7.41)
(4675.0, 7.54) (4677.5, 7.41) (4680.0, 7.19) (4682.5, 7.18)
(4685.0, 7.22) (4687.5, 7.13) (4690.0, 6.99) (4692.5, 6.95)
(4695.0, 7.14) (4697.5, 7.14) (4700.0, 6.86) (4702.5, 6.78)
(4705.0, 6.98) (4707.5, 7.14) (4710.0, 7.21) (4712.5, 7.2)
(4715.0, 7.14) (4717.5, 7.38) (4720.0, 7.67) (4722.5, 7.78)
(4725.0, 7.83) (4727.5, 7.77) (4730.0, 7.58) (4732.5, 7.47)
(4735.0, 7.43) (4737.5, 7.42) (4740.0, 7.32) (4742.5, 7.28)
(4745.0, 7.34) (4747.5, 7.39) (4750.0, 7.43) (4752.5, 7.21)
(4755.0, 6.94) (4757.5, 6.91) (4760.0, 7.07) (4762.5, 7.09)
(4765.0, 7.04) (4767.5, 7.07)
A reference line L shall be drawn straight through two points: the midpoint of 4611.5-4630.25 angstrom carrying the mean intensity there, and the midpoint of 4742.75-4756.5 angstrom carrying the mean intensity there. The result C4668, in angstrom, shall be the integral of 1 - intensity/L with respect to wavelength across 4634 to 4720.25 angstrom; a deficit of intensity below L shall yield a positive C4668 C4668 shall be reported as 2.7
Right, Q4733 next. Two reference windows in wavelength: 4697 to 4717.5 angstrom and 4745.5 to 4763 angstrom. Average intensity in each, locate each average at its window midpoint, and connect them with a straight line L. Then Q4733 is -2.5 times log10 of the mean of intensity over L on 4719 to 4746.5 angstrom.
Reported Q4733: -0.061 mag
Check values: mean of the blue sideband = 7.07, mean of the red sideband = 7.16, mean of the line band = 7.53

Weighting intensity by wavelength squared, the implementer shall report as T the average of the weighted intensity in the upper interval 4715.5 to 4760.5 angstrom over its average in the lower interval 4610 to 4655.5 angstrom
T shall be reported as 1.07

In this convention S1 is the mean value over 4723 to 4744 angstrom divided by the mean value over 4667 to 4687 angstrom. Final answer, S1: 1.04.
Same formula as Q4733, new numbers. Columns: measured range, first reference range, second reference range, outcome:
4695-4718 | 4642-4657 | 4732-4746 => 0.02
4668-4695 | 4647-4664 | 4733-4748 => 0.02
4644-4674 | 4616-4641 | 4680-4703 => 0.00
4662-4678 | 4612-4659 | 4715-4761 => 0.01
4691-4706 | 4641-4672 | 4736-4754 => 0.04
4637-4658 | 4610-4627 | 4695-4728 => 0.05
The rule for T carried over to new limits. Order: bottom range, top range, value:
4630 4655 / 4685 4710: 1.03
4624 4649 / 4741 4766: 1.06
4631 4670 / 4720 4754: 1.08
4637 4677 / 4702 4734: 1.05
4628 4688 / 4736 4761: 1.04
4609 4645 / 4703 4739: 1.05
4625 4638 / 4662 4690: 1.03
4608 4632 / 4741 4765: 1.02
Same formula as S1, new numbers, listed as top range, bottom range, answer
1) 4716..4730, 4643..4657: 1.10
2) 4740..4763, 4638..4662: 0.99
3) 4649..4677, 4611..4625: 0.97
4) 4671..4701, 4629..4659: 1.01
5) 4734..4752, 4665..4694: 1.03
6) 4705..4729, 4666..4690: 1.03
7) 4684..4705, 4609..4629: 0.94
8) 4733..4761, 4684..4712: 1.03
